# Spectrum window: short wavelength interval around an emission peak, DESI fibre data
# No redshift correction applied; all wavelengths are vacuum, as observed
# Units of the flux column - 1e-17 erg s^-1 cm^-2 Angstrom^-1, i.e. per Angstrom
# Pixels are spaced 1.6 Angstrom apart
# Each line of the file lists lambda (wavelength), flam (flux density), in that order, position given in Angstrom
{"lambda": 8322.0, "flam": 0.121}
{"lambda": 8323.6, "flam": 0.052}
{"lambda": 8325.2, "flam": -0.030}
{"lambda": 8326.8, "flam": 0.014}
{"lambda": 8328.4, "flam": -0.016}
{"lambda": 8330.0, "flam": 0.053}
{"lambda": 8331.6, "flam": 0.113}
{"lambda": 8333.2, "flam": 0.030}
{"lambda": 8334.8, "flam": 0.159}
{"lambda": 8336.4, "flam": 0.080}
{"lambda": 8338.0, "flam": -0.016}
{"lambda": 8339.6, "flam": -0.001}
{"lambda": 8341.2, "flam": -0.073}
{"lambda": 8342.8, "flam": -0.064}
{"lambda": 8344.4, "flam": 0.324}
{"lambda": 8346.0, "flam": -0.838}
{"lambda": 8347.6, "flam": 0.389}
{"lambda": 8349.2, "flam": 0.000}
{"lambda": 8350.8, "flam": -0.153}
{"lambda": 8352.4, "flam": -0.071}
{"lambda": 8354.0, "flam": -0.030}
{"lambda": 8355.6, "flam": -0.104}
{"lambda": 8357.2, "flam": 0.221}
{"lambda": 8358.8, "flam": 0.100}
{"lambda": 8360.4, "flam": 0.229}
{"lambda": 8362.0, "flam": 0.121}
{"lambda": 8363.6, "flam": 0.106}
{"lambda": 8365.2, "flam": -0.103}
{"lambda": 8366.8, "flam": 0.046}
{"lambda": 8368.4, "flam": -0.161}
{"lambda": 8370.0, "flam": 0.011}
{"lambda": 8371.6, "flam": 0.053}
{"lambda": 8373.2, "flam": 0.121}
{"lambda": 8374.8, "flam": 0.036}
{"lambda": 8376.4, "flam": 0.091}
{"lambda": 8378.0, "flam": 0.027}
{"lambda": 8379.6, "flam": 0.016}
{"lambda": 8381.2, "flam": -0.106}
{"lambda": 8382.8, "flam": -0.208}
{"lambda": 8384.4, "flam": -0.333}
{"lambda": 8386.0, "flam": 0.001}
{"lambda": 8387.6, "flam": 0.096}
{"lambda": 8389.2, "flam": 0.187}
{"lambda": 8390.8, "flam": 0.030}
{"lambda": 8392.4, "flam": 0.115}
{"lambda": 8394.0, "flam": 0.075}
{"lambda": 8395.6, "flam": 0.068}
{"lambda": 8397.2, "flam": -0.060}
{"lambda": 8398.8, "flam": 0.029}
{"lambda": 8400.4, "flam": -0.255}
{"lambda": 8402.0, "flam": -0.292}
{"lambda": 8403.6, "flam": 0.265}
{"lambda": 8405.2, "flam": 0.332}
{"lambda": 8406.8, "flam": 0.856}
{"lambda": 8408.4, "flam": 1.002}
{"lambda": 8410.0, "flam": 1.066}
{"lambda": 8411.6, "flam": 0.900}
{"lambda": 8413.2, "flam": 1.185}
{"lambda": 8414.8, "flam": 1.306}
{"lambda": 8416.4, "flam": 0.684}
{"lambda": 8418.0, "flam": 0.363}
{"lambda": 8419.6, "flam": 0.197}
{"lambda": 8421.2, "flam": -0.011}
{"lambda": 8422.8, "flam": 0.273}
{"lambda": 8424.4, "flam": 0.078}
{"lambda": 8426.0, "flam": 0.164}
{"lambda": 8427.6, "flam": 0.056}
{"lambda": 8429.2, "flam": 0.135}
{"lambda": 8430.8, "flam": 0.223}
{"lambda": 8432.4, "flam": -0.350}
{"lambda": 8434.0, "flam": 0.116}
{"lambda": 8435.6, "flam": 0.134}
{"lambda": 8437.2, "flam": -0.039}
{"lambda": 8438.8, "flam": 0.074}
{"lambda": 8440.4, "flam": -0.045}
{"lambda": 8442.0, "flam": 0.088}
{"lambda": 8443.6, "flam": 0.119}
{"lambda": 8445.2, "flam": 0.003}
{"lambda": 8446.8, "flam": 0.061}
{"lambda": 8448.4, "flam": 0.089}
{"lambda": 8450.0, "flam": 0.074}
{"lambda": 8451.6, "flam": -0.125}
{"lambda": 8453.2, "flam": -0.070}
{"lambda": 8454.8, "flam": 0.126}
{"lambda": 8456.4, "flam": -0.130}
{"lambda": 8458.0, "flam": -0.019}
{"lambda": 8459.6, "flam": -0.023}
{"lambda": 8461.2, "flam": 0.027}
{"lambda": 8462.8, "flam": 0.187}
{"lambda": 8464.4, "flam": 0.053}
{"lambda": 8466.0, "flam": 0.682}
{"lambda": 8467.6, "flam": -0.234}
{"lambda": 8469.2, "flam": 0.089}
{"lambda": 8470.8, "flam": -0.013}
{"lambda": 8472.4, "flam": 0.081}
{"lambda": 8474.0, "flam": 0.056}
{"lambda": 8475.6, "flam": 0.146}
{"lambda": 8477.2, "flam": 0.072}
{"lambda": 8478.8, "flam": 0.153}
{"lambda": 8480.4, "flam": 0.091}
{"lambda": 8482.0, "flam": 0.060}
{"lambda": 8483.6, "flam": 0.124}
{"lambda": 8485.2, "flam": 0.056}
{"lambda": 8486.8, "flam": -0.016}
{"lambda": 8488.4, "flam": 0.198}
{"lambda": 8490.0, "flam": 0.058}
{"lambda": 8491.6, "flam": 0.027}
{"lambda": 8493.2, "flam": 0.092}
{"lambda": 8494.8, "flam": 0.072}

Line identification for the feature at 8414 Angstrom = [O II] 3727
